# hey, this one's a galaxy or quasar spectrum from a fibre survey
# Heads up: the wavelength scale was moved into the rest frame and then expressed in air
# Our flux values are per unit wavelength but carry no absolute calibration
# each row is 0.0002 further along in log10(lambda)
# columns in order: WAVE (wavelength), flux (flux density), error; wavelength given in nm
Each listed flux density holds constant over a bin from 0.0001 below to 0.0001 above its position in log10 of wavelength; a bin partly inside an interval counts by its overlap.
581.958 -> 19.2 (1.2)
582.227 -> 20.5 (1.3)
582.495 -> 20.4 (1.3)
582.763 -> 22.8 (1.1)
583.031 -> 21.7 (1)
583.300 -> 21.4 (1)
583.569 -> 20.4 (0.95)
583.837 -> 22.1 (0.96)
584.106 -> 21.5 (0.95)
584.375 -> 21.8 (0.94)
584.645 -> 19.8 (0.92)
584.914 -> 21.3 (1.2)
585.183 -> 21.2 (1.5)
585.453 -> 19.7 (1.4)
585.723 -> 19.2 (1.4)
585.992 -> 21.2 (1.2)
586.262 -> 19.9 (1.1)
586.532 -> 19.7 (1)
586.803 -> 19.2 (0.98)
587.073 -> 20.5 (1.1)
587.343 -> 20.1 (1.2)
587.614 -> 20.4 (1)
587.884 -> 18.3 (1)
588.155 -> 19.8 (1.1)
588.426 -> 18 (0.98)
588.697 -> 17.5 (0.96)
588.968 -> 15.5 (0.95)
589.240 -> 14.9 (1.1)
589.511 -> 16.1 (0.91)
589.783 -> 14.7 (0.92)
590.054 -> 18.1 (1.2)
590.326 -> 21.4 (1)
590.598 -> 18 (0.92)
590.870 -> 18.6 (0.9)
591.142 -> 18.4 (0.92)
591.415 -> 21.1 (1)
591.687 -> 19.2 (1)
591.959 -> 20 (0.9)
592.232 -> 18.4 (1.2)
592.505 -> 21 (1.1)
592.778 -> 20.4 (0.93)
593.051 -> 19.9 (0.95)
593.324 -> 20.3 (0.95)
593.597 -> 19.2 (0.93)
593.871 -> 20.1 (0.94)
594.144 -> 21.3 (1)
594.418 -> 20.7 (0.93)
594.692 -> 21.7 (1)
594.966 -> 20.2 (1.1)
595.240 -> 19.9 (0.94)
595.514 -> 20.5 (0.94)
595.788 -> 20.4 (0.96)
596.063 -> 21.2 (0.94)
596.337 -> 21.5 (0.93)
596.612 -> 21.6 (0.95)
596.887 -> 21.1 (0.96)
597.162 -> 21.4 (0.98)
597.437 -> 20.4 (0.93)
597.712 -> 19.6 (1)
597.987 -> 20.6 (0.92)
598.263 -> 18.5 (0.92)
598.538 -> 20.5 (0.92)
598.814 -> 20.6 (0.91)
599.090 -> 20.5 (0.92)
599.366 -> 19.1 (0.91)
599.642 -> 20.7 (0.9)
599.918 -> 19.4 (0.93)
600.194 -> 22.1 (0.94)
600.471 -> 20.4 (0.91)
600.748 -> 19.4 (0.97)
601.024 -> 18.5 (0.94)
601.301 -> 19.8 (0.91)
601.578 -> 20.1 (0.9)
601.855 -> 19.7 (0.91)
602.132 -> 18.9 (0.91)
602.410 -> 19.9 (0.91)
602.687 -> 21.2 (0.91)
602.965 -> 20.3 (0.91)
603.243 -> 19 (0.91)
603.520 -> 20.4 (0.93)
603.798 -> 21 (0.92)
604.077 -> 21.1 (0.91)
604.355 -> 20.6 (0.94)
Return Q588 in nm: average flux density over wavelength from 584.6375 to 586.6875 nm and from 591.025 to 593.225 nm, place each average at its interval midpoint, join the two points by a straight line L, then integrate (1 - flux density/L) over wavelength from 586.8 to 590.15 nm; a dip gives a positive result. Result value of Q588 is 0.368 nm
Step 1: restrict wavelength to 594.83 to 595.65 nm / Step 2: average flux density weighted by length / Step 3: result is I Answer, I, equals 20.2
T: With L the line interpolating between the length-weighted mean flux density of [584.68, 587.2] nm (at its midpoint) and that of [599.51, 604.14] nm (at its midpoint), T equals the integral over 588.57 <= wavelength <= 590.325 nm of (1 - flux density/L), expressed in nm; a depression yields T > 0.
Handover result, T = 0.317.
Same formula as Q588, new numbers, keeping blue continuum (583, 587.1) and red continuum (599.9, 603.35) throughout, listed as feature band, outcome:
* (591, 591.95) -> 0.035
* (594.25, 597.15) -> -0.105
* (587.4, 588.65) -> 0.088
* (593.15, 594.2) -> 0.007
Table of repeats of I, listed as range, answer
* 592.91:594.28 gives 20.2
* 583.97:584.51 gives 21.6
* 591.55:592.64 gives 19.7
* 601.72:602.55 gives 19.5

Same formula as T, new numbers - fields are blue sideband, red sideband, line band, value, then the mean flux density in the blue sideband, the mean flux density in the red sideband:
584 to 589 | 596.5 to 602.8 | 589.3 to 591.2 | 0.20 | 19.8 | 20.2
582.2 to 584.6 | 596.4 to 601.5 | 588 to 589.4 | 0.26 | 21.4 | 20.2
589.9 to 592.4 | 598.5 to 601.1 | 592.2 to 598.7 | -0.26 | 19.2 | 20.1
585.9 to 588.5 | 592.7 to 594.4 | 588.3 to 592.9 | 0.39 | 19.7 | 20.2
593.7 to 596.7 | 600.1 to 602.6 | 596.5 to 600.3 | -0.02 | 20.8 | 19.9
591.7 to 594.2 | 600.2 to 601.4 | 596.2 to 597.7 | -0.09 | 20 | 19.8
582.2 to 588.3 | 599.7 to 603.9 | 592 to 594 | 0.04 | 20.6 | 20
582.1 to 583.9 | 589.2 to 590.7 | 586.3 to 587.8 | -0.07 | 21.3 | 17.3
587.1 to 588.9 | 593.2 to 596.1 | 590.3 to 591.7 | 0.02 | 19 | 20.5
